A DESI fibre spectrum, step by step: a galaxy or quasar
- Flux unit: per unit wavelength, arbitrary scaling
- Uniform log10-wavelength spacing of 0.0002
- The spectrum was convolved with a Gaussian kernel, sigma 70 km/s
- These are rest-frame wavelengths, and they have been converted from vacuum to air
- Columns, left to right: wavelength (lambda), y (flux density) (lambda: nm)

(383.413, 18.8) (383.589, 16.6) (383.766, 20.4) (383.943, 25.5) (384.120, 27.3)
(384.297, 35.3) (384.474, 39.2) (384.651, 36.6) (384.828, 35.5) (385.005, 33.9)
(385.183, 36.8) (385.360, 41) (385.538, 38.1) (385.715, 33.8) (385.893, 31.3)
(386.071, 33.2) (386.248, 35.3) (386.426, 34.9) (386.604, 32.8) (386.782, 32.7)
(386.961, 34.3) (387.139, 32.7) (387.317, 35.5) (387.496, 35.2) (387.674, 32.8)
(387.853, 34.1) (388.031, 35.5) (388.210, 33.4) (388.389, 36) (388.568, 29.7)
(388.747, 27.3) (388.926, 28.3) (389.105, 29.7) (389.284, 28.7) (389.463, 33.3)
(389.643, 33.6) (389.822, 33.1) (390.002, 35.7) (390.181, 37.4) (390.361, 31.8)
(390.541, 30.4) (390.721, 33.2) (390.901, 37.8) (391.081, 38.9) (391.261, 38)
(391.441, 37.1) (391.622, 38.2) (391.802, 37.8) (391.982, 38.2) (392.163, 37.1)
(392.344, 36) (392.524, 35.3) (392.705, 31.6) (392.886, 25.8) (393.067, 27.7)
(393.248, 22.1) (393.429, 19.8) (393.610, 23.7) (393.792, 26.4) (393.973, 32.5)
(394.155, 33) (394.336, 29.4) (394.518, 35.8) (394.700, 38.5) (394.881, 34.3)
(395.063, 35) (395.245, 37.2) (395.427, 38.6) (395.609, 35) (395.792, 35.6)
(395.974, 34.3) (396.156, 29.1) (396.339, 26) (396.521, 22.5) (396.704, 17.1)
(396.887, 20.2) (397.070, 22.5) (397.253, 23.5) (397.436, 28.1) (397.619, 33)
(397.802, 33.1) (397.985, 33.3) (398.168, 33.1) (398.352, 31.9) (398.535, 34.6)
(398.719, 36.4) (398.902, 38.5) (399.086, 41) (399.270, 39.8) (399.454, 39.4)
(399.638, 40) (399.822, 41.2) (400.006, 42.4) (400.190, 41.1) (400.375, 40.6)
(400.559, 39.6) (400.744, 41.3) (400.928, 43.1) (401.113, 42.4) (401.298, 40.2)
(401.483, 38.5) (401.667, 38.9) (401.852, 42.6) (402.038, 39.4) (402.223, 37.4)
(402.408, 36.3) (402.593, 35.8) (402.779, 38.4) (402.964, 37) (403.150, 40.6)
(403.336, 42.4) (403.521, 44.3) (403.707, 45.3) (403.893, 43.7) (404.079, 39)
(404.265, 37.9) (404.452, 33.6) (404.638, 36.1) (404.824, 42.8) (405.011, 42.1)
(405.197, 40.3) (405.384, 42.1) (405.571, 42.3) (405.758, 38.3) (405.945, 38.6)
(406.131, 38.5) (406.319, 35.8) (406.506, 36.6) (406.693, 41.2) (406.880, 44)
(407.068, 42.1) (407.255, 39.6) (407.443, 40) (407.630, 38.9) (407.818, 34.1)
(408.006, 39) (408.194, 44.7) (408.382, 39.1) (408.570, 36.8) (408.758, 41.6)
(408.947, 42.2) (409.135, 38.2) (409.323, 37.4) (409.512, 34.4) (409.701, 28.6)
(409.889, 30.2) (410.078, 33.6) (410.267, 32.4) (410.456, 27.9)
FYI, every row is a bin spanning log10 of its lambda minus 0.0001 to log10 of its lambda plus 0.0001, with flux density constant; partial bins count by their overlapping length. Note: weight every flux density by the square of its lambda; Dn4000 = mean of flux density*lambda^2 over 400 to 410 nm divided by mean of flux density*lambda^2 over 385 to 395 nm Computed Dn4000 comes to 1.28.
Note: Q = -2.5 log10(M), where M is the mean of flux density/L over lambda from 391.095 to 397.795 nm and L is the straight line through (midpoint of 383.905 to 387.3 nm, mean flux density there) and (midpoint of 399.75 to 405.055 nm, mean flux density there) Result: 0.198 mag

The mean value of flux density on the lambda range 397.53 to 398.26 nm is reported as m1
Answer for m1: 33.1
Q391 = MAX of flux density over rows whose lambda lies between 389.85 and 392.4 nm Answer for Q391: 38.9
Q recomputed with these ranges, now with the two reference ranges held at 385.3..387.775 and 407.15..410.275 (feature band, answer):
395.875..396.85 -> 0.362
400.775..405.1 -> -0.097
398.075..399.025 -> 0.027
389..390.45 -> 0.064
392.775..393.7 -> 0.419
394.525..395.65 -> -0.028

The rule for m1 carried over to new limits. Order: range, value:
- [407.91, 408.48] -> 40.9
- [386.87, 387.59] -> 34.4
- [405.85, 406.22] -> 38.6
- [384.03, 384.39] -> 31.4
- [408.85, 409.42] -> 39.2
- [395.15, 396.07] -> 36.1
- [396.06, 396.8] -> 23.7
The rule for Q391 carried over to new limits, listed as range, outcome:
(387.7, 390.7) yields 37.4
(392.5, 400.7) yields 42.4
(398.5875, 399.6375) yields 41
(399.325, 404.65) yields 45.3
